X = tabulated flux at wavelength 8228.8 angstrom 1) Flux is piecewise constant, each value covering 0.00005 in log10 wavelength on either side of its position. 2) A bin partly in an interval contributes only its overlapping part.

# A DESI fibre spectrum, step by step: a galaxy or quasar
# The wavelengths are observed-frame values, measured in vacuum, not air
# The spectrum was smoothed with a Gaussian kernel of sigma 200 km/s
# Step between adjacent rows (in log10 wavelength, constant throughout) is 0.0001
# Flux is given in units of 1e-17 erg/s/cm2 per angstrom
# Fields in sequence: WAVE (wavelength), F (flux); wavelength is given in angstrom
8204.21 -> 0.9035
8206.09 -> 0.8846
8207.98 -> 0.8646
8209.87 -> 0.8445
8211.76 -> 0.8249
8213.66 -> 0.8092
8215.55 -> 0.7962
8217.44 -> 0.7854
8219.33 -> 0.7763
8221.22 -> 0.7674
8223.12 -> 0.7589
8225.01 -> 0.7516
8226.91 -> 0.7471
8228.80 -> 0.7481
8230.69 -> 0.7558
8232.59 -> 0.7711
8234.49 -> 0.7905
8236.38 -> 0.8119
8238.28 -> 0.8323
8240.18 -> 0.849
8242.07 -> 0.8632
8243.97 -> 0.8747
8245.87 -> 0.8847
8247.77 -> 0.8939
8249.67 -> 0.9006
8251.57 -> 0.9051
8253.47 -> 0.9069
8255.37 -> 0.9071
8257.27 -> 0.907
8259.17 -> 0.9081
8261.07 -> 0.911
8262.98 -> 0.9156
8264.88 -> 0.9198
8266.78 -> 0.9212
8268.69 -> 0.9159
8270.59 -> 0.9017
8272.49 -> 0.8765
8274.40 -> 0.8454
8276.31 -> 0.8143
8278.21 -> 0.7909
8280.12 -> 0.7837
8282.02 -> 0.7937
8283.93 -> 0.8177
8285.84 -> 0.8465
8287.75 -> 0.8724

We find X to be 0.7481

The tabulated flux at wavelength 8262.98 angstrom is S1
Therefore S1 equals 0.9156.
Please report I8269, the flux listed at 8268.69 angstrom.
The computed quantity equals 0.9159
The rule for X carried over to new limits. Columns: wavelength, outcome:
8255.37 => 0.9071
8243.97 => 0.8747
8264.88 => 0.9198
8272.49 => 0.8765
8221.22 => 0.7674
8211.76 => 0.8249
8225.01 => 0.7516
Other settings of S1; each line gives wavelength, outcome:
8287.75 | 0.8724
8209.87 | 0.8445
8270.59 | 0.9017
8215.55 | 0.7962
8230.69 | 0.7558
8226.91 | 0.7471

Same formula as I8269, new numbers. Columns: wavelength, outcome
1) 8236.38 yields 0.8119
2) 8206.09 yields 0.8846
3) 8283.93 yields 0.8177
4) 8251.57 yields 0.9051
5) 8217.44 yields 0.7854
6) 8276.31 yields 0.8143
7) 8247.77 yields 0.8939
